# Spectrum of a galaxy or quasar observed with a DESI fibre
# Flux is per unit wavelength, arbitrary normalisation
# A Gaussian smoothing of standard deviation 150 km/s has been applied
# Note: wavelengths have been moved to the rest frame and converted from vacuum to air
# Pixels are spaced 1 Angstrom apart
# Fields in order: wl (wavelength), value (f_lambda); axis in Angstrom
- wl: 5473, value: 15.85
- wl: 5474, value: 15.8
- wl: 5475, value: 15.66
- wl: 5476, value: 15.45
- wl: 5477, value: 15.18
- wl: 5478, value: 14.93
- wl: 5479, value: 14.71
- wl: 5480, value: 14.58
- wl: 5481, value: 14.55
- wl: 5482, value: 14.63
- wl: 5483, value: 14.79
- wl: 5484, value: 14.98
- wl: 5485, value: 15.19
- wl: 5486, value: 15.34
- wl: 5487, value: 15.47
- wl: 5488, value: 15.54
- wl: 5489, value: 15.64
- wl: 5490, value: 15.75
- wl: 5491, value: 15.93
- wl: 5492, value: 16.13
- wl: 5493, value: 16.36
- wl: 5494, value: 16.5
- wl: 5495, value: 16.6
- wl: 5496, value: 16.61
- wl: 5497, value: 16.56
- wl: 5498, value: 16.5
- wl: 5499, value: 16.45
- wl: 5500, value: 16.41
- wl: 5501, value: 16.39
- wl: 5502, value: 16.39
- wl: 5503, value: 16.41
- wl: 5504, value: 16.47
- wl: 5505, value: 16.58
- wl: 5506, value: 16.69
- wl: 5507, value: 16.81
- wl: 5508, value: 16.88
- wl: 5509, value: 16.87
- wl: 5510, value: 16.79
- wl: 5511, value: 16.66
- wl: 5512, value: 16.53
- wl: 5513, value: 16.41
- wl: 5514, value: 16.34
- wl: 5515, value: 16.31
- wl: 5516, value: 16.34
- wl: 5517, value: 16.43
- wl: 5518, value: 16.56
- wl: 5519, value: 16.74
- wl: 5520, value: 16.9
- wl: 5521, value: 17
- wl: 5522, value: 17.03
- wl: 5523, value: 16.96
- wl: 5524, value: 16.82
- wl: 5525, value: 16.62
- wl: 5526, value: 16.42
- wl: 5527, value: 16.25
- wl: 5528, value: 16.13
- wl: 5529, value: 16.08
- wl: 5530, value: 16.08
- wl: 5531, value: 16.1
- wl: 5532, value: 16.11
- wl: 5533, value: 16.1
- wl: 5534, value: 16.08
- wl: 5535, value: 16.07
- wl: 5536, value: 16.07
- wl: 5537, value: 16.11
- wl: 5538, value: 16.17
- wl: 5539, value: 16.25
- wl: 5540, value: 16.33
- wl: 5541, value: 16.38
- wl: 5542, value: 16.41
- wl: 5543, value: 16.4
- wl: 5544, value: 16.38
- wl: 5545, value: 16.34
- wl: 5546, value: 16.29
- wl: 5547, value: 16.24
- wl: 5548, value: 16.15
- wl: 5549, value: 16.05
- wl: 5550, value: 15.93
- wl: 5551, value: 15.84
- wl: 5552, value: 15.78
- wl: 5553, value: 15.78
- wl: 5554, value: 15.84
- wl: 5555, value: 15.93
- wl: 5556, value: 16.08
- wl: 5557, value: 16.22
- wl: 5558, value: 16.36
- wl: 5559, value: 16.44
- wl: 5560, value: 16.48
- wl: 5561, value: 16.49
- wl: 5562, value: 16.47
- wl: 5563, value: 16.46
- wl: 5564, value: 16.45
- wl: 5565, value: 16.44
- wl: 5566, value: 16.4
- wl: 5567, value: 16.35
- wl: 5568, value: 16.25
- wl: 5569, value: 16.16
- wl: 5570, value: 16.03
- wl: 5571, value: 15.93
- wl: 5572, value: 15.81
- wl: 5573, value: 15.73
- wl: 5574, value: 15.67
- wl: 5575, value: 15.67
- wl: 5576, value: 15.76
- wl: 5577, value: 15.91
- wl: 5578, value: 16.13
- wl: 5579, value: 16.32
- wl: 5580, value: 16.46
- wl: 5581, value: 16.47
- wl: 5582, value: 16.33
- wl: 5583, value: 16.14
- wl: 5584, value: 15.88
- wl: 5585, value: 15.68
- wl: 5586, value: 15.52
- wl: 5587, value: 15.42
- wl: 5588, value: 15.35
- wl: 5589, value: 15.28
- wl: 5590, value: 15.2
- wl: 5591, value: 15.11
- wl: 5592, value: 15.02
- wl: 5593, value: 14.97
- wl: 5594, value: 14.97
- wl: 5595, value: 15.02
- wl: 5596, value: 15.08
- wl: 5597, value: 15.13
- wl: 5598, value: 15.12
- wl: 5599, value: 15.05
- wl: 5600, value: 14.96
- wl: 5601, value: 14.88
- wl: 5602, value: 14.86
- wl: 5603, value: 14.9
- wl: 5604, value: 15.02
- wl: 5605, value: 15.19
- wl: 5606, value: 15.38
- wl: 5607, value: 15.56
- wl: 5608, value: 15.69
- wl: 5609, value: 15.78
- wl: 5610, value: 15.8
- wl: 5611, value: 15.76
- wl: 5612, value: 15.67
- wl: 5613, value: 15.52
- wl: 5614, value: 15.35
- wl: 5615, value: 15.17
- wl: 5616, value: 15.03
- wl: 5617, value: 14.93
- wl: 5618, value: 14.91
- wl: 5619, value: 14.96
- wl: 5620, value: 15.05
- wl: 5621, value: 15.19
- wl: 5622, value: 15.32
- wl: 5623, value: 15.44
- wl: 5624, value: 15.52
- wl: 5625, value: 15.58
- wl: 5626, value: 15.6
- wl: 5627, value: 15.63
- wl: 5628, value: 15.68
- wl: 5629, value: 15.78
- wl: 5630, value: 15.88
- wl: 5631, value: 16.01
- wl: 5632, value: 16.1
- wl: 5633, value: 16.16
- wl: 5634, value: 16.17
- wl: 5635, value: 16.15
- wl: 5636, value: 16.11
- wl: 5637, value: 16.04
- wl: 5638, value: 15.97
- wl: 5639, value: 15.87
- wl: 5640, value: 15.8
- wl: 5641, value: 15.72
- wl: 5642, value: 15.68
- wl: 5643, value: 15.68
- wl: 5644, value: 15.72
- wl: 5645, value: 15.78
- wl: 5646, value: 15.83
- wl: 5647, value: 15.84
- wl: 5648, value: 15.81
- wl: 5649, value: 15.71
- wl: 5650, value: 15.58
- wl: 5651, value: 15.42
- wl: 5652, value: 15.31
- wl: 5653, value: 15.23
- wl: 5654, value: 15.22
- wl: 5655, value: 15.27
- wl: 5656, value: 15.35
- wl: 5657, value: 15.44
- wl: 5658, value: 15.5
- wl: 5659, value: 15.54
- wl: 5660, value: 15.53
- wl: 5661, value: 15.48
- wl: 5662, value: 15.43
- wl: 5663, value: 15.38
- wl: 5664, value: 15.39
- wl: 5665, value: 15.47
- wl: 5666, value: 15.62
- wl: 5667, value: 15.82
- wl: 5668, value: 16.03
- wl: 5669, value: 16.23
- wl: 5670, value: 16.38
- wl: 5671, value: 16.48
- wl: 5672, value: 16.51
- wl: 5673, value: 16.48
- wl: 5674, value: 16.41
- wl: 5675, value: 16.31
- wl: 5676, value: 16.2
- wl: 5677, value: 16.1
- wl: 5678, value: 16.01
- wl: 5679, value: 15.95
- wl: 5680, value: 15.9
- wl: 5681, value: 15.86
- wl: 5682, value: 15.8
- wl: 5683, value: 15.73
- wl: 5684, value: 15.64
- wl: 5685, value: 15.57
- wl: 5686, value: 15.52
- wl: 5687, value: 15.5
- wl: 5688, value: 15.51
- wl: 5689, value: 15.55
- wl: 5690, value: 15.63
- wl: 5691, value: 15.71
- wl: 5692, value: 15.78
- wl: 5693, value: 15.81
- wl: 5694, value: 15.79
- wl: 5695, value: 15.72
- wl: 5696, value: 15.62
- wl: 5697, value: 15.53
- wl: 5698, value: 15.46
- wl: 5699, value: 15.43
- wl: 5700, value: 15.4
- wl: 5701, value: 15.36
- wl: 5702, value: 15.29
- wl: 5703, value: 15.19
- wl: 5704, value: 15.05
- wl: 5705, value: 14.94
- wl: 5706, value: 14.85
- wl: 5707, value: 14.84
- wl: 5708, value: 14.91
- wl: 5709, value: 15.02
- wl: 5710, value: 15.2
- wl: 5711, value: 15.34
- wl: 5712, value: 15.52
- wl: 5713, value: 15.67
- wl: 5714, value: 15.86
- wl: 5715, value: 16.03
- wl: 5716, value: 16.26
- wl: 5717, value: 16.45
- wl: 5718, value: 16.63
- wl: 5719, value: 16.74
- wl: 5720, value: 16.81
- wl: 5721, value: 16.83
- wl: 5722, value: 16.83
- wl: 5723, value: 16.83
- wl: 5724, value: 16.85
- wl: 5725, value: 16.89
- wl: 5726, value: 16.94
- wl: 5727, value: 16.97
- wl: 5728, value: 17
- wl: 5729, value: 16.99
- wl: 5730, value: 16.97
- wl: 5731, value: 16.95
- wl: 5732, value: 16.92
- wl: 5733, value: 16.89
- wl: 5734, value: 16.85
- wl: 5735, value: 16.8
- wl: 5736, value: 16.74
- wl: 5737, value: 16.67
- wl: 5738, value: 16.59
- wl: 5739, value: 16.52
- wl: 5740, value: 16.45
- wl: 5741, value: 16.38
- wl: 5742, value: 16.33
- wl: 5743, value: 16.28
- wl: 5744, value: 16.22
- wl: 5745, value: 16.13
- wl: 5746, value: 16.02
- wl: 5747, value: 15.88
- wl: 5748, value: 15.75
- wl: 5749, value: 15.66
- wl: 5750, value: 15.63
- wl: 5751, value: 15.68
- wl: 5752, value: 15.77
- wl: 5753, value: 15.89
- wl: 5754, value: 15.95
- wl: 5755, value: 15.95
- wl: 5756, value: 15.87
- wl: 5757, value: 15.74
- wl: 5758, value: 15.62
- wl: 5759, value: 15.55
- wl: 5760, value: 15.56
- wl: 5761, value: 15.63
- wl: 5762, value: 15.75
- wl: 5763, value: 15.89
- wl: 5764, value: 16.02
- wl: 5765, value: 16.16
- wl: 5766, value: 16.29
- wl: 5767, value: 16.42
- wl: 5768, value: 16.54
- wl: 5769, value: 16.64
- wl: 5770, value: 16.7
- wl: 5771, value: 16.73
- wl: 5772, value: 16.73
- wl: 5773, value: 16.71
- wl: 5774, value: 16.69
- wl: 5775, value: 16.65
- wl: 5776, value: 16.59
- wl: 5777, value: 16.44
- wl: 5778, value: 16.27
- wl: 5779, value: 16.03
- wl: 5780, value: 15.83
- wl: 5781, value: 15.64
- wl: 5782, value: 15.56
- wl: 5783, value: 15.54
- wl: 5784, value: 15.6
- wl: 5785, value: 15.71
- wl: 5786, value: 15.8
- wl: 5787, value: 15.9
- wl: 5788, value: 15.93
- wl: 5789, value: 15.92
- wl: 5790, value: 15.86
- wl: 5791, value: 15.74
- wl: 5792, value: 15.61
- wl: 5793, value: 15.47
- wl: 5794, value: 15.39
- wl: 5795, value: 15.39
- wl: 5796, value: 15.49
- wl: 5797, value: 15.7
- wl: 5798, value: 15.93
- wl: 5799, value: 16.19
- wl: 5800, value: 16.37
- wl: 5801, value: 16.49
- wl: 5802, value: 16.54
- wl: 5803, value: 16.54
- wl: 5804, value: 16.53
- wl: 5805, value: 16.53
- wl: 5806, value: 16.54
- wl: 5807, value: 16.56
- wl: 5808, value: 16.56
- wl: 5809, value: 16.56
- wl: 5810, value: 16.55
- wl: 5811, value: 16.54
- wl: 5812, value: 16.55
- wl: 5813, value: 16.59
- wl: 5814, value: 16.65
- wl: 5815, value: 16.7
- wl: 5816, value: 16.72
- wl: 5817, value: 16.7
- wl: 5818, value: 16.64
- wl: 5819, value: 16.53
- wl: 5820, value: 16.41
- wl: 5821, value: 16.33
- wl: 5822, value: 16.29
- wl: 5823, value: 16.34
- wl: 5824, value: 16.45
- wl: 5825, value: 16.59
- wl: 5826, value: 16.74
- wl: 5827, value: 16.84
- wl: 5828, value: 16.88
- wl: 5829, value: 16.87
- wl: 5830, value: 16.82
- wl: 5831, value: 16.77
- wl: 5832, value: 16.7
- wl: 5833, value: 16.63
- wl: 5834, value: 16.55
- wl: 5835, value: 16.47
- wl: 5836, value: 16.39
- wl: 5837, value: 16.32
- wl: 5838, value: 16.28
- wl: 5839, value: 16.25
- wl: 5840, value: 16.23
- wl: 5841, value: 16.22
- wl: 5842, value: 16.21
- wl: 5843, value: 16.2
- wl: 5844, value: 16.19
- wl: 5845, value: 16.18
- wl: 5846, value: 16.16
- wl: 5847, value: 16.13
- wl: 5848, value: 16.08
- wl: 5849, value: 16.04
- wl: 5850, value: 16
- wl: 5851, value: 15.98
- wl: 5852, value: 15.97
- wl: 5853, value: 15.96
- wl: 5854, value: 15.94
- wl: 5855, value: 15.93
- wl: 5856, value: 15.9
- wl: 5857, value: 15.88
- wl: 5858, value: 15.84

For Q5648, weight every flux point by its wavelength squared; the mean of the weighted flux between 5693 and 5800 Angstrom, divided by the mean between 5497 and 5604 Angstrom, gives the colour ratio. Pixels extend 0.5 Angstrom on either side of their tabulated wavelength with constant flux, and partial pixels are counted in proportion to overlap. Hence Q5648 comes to 1.07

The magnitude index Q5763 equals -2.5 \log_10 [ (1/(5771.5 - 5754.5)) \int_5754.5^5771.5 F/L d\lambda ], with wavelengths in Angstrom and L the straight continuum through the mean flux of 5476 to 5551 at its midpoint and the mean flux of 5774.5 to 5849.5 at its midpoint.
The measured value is 0.01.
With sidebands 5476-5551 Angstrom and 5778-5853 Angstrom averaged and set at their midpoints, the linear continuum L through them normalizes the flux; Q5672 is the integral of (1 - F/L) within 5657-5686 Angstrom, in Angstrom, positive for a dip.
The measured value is 0.60 Angstrom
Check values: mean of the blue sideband 16.2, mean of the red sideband 16.2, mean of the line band 15.9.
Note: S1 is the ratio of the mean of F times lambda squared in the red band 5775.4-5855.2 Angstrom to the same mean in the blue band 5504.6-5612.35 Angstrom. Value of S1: 1.11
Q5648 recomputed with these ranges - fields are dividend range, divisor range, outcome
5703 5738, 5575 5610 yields 1.10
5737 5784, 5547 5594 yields 1.08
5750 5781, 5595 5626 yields 1.12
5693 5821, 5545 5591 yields 1.08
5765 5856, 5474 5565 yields 1.12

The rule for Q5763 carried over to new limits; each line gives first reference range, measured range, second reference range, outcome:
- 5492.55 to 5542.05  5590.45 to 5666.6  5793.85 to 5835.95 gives 0.07 mag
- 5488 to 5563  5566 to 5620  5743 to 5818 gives 0.05 mag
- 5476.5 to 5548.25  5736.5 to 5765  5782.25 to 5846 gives 0.02 mag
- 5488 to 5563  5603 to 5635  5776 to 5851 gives 0.06 mag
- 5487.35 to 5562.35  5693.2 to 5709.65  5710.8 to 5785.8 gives 0.07 mag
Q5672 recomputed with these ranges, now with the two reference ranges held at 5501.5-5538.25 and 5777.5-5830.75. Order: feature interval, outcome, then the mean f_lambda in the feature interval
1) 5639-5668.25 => 1.4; 15.6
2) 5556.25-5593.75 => 1.1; 16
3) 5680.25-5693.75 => 0.5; 15.7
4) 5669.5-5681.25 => 0.1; 16.2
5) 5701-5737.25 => 0.3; 16.2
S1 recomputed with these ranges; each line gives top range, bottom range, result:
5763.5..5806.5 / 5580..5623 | 1.12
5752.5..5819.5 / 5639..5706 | 1.07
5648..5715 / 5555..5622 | 1.03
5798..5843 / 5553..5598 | 1.13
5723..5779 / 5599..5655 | 1.10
